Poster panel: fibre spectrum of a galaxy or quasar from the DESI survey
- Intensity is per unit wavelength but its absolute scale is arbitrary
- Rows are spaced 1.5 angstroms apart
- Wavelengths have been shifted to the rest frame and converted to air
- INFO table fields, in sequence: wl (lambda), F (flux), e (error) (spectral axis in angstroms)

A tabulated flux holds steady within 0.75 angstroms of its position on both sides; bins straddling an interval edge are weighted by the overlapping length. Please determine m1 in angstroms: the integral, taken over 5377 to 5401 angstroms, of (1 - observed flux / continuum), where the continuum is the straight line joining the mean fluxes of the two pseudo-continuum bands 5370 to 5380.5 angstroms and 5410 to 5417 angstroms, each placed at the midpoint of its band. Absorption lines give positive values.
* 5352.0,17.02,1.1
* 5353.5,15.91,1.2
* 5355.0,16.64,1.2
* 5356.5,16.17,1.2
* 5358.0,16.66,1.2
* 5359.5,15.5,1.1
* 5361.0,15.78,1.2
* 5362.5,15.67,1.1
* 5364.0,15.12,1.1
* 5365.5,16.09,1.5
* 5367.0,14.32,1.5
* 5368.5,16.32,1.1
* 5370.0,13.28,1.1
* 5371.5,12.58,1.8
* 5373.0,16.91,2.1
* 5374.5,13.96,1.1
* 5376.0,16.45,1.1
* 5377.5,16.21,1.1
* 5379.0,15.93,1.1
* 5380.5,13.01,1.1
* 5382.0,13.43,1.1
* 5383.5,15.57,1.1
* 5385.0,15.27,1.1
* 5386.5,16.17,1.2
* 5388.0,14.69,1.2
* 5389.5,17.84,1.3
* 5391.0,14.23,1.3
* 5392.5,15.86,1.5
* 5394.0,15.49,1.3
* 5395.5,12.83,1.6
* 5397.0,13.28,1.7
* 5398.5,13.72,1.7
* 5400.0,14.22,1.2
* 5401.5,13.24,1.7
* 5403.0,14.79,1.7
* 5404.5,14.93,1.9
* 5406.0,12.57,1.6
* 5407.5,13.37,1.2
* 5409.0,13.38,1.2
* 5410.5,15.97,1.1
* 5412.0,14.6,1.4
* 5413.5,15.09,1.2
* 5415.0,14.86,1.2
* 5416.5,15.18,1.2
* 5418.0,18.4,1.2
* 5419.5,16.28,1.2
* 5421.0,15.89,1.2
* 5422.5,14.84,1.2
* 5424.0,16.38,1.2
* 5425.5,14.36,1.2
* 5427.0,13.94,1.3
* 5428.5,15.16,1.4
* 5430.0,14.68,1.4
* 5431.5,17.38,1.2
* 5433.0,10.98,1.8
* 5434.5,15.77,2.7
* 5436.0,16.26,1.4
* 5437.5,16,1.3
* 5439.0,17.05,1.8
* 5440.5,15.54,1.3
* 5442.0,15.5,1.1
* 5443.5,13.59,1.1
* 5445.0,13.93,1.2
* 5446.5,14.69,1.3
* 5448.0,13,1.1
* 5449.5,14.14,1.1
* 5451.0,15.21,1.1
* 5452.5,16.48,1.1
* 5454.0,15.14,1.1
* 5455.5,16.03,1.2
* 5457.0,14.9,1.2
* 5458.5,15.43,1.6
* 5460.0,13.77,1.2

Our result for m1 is 0.4 angstroms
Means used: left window 15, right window 15.1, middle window 14.8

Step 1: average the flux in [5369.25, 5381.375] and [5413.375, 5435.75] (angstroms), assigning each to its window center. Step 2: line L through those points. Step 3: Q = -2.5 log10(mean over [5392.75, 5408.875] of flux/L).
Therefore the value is 0.087 mag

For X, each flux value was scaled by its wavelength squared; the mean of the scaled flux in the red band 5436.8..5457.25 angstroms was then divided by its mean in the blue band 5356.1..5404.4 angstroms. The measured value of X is 1.03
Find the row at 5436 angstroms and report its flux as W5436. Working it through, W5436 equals 16.26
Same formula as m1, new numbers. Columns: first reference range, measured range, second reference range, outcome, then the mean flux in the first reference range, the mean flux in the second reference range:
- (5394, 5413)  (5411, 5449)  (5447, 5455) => -1.9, 14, 14.8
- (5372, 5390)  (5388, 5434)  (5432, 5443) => 1.6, 15.4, 15.3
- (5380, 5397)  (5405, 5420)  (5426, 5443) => 0.1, 14.9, 15.3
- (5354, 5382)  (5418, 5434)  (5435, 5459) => 0.1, 15.3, 15.2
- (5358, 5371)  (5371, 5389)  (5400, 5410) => -0.5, 15.3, 13.8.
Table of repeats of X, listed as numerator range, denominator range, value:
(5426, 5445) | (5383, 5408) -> 1.05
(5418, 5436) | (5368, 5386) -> 1.04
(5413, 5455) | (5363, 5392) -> 1.03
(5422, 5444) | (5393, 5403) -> 1.10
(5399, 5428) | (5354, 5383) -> 0.99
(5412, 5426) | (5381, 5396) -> 1.05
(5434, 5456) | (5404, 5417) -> 1.07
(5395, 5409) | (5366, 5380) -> 0.92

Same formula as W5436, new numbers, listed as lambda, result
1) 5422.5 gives 14.84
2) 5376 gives 16.45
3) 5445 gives 13.93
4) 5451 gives 15.21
